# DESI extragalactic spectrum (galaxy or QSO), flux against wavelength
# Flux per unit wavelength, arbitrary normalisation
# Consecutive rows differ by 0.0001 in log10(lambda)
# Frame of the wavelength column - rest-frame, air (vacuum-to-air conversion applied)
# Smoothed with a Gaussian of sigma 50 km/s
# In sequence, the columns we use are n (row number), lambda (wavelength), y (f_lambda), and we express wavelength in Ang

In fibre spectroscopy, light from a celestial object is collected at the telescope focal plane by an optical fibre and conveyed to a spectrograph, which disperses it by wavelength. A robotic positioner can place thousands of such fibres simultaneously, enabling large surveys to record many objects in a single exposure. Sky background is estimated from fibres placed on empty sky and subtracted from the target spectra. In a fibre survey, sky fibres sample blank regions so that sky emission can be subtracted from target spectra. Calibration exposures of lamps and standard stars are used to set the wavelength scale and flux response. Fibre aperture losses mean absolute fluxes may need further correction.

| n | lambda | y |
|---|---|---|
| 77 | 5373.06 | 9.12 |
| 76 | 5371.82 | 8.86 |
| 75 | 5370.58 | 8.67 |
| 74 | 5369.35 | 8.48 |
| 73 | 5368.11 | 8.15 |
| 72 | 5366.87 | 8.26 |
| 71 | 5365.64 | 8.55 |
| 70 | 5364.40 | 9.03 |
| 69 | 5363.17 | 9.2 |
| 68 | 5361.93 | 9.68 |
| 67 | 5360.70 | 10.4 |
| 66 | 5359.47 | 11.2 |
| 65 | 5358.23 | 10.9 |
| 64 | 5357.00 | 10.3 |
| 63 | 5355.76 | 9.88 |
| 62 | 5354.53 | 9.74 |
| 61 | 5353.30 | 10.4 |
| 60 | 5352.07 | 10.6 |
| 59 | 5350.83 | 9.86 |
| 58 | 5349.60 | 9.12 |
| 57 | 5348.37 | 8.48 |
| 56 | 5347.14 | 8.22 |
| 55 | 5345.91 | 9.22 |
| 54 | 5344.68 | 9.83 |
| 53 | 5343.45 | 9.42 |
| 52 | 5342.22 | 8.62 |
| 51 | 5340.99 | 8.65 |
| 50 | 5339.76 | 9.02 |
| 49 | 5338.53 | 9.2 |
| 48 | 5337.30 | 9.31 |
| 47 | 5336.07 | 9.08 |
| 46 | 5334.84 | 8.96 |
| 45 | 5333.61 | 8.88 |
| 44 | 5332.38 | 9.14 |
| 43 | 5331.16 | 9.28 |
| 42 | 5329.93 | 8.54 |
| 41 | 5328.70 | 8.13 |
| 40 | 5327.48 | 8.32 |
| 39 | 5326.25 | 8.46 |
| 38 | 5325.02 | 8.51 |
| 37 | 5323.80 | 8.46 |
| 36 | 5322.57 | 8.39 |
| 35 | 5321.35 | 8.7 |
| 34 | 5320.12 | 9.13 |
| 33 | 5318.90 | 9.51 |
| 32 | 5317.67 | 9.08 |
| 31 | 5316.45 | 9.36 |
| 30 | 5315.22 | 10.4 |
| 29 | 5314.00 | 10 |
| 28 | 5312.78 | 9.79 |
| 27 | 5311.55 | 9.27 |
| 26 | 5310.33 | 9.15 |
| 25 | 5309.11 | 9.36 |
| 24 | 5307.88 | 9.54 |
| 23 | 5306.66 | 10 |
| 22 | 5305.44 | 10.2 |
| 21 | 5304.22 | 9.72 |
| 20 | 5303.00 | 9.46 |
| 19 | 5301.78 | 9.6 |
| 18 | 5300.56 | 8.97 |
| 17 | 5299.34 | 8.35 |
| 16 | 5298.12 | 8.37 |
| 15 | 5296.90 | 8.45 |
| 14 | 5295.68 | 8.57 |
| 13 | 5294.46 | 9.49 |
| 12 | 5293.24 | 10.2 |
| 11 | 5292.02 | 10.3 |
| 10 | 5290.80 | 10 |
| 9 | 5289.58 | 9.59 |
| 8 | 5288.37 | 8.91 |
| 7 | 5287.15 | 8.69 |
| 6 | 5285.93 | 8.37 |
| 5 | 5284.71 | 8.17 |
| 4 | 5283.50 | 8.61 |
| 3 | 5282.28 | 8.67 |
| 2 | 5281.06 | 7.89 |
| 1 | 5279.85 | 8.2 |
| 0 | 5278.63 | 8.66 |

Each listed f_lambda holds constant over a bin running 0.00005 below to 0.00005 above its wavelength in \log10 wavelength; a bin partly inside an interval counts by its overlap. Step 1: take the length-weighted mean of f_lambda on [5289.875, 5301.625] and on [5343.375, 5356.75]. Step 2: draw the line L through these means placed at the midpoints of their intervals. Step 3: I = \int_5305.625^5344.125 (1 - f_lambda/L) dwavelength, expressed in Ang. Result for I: 1.2 Ang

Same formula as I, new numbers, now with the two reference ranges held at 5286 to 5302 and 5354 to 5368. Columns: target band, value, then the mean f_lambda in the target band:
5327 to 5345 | 1.0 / 8.95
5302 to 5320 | -0.6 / 9.62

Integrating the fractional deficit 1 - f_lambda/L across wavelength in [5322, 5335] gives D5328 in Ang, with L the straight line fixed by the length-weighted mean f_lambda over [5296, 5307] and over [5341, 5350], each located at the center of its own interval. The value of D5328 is 0.61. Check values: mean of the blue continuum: 9.2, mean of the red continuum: 8.97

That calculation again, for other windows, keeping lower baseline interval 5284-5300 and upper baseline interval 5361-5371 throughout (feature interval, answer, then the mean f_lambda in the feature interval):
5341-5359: -1.5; 9.59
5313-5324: -0.4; 9.28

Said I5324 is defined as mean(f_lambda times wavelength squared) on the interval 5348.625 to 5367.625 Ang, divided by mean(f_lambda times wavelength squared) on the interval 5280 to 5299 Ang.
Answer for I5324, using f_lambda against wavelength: 1.12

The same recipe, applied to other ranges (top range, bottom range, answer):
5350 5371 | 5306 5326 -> 1.05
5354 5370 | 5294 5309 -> 1.05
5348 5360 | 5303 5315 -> 1.06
